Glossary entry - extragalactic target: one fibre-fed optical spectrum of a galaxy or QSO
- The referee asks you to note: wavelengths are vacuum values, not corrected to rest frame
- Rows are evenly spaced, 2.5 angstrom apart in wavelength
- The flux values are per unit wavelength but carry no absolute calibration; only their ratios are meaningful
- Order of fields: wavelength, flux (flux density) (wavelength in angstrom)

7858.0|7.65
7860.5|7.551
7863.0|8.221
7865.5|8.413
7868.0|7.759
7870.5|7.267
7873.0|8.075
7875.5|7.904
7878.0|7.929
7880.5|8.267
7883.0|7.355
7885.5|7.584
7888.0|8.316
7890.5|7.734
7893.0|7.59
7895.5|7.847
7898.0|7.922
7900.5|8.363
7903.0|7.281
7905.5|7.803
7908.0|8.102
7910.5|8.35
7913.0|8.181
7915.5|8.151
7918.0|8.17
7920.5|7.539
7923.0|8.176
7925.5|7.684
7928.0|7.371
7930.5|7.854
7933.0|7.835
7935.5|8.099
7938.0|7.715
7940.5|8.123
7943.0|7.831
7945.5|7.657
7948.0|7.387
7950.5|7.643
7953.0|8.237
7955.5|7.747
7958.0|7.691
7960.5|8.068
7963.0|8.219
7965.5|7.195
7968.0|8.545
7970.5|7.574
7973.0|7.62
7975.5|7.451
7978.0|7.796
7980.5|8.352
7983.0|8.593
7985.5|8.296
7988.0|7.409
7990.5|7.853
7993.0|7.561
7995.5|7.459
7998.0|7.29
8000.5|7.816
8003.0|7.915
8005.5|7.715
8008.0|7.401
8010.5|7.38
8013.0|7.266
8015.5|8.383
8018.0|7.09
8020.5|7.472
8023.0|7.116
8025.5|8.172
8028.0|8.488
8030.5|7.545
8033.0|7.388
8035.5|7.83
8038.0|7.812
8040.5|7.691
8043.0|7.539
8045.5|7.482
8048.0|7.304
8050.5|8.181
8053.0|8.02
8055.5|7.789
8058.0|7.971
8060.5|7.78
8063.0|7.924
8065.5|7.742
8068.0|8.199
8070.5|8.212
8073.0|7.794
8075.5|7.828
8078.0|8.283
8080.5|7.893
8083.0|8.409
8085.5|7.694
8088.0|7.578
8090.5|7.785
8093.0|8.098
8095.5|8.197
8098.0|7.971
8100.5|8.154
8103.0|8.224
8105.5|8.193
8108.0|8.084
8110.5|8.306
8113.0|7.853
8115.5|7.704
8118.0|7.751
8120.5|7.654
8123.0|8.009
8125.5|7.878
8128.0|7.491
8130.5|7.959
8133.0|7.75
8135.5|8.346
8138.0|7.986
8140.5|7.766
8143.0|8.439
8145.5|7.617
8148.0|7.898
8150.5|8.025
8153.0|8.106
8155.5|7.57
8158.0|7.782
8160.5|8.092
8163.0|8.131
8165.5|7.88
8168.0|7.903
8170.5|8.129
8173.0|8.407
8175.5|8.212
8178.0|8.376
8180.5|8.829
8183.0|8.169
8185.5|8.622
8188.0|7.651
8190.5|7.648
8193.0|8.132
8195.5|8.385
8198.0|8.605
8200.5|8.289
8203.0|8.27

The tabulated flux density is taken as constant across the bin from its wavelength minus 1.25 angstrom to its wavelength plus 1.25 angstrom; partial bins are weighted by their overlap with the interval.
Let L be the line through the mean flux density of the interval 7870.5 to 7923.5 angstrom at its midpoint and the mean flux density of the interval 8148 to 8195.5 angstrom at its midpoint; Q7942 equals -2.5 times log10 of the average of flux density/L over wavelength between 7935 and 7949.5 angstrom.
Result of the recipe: 0.02 mag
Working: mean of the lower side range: 7.92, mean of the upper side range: 8.1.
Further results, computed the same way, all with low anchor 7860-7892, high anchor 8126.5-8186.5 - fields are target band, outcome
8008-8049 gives 0.050 mag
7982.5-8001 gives 0.028 mag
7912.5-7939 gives 0.004 mag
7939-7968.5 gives 0.012 mag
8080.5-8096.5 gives 0.009 mag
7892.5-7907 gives 0.011 mag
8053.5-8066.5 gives 0.020 mag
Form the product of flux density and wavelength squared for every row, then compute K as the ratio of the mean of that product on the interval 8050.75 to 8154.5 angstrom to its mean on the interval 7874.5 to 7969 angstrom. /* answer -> 1.06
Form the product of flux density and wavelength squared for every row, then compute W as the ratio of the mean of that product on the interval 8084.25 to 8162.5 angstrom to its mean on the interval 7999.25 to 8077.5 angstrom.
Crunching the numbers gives 1.0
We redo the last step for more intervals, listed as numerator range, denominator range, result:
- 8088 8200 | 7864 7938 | 1.08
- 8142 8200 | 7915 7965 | 1.10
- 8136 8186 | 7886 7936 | 1.09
